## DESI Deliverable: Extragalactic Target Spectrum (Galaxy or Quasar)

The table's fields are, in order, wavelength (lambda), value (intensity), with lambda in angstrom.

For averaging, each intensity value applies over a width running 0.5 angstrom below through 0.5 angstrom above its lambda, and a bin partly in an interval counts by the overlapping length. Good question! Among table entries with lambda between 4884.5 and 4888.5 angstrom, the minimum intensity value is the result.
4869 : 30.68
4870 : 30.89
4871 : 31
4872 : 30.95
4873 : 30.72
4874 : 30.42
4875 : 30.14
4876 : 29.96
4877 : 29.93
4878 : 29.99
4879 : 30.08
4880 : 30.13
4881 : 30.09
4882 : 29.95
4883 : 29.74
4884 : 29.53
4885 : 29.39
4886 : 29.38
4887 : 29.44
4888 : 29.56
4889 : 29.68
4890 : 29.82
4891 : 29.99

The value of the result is 29.38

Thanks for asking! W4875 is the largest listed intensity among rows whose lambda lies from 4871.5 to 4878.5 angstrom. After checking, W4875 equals 30.95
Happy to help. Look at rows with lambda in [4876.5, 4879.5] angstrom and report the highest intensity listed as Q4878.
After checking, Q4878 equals 30.08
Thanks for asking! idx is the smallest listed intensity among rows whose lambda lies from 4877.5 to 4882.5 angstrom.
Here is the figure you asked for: 29.95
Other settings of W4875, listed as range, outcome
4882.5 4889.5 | 29.74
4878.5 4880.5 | 30.13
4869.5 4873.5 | 31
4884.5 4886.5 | 29.39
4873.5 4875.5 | 30.42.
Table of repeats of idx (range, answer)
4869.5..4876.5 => 29.96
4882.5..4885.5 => 29.39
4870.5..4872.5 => 30.95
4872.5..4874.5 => 30.42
